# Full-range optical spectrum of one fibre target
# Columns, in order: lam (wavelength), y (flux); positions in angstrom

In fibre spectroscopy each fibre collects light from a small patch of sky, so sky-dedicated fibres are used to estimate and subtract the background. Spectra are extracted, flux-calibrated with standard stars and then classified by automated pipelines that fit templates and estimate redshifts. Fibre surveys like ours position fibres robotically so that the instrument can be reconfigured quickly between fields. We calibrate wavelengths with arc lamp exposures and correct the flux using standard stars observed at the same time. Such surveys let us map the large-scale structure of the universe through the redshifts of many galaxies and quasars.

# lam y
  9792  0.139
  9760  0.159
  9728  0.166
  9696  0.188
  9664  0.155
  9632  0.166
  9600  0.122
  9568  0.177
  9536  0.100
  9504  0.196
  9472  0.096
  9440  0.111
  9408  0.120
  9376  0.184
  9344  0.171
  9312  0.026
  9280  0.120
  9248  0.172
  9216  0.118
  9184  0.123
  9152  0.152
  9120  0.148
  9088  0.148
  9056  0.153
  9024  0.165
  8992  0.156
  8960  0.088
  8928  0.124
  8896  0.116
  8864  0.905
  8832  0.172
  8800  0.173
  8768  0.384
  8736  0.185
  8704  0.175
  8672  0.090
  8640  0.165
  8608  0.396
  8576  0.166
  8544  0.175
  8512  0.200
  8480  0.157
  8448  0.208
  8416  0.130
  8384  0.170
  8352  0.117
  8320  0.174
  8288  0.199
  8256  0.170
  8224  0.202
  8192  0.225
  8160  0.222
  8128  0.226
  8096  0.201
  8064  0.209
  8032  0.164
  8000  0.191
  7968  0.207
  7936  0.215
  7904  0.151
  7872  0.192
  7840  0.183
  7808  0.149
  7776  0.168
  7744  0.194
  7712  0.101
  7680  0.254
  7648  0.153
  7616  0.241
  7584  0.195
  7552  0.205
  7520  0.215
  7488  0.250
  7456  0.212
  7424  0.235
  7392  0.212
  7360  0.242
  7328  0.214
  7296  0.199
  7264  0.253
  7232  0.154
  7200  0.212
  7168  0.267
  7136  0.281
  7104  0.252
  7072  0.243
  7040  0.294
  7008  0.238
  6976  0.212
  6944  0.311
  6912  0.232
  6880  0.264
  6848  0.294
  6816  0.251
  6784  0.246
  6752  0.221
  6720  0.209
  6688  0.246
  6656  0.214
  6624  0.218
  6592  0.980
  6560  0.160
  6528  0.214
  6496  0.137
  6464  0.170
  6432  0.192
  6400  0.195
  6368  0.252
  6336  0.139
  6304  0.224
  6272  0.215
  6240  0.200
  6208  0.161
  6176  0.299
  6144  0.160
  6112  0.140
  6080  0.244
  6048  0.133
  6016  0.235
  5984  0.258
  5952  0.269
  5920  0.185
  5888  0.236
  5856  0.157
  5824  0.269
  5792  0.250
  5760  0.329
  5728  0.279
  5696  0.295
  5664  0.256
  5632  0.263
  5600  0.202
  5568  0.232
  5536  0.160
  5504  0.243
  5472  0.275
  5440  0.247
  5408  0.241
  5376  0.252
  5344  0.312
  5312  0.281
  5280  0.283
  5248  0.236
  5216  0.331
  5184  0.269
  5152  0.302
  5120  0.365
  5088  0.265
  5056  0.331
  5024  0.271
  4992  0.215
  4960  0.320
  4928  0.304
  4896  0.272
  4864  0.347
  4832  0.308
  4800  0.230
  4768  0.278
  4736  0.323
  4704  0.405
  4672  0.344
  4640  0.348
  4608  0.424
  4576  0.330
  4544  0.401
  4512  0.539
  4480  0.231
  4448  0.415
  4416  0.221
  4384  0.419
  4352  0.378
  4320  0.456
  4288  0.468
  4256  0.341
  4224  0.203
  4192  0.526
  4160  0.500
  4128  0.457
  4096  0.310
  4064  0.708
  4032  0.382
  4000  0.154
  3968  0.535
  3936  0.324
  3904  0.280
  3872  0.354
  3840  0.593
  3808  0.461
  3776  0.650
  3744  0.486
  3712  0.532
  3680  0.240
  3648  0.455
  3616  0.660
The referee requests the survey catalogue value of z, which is 0.770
